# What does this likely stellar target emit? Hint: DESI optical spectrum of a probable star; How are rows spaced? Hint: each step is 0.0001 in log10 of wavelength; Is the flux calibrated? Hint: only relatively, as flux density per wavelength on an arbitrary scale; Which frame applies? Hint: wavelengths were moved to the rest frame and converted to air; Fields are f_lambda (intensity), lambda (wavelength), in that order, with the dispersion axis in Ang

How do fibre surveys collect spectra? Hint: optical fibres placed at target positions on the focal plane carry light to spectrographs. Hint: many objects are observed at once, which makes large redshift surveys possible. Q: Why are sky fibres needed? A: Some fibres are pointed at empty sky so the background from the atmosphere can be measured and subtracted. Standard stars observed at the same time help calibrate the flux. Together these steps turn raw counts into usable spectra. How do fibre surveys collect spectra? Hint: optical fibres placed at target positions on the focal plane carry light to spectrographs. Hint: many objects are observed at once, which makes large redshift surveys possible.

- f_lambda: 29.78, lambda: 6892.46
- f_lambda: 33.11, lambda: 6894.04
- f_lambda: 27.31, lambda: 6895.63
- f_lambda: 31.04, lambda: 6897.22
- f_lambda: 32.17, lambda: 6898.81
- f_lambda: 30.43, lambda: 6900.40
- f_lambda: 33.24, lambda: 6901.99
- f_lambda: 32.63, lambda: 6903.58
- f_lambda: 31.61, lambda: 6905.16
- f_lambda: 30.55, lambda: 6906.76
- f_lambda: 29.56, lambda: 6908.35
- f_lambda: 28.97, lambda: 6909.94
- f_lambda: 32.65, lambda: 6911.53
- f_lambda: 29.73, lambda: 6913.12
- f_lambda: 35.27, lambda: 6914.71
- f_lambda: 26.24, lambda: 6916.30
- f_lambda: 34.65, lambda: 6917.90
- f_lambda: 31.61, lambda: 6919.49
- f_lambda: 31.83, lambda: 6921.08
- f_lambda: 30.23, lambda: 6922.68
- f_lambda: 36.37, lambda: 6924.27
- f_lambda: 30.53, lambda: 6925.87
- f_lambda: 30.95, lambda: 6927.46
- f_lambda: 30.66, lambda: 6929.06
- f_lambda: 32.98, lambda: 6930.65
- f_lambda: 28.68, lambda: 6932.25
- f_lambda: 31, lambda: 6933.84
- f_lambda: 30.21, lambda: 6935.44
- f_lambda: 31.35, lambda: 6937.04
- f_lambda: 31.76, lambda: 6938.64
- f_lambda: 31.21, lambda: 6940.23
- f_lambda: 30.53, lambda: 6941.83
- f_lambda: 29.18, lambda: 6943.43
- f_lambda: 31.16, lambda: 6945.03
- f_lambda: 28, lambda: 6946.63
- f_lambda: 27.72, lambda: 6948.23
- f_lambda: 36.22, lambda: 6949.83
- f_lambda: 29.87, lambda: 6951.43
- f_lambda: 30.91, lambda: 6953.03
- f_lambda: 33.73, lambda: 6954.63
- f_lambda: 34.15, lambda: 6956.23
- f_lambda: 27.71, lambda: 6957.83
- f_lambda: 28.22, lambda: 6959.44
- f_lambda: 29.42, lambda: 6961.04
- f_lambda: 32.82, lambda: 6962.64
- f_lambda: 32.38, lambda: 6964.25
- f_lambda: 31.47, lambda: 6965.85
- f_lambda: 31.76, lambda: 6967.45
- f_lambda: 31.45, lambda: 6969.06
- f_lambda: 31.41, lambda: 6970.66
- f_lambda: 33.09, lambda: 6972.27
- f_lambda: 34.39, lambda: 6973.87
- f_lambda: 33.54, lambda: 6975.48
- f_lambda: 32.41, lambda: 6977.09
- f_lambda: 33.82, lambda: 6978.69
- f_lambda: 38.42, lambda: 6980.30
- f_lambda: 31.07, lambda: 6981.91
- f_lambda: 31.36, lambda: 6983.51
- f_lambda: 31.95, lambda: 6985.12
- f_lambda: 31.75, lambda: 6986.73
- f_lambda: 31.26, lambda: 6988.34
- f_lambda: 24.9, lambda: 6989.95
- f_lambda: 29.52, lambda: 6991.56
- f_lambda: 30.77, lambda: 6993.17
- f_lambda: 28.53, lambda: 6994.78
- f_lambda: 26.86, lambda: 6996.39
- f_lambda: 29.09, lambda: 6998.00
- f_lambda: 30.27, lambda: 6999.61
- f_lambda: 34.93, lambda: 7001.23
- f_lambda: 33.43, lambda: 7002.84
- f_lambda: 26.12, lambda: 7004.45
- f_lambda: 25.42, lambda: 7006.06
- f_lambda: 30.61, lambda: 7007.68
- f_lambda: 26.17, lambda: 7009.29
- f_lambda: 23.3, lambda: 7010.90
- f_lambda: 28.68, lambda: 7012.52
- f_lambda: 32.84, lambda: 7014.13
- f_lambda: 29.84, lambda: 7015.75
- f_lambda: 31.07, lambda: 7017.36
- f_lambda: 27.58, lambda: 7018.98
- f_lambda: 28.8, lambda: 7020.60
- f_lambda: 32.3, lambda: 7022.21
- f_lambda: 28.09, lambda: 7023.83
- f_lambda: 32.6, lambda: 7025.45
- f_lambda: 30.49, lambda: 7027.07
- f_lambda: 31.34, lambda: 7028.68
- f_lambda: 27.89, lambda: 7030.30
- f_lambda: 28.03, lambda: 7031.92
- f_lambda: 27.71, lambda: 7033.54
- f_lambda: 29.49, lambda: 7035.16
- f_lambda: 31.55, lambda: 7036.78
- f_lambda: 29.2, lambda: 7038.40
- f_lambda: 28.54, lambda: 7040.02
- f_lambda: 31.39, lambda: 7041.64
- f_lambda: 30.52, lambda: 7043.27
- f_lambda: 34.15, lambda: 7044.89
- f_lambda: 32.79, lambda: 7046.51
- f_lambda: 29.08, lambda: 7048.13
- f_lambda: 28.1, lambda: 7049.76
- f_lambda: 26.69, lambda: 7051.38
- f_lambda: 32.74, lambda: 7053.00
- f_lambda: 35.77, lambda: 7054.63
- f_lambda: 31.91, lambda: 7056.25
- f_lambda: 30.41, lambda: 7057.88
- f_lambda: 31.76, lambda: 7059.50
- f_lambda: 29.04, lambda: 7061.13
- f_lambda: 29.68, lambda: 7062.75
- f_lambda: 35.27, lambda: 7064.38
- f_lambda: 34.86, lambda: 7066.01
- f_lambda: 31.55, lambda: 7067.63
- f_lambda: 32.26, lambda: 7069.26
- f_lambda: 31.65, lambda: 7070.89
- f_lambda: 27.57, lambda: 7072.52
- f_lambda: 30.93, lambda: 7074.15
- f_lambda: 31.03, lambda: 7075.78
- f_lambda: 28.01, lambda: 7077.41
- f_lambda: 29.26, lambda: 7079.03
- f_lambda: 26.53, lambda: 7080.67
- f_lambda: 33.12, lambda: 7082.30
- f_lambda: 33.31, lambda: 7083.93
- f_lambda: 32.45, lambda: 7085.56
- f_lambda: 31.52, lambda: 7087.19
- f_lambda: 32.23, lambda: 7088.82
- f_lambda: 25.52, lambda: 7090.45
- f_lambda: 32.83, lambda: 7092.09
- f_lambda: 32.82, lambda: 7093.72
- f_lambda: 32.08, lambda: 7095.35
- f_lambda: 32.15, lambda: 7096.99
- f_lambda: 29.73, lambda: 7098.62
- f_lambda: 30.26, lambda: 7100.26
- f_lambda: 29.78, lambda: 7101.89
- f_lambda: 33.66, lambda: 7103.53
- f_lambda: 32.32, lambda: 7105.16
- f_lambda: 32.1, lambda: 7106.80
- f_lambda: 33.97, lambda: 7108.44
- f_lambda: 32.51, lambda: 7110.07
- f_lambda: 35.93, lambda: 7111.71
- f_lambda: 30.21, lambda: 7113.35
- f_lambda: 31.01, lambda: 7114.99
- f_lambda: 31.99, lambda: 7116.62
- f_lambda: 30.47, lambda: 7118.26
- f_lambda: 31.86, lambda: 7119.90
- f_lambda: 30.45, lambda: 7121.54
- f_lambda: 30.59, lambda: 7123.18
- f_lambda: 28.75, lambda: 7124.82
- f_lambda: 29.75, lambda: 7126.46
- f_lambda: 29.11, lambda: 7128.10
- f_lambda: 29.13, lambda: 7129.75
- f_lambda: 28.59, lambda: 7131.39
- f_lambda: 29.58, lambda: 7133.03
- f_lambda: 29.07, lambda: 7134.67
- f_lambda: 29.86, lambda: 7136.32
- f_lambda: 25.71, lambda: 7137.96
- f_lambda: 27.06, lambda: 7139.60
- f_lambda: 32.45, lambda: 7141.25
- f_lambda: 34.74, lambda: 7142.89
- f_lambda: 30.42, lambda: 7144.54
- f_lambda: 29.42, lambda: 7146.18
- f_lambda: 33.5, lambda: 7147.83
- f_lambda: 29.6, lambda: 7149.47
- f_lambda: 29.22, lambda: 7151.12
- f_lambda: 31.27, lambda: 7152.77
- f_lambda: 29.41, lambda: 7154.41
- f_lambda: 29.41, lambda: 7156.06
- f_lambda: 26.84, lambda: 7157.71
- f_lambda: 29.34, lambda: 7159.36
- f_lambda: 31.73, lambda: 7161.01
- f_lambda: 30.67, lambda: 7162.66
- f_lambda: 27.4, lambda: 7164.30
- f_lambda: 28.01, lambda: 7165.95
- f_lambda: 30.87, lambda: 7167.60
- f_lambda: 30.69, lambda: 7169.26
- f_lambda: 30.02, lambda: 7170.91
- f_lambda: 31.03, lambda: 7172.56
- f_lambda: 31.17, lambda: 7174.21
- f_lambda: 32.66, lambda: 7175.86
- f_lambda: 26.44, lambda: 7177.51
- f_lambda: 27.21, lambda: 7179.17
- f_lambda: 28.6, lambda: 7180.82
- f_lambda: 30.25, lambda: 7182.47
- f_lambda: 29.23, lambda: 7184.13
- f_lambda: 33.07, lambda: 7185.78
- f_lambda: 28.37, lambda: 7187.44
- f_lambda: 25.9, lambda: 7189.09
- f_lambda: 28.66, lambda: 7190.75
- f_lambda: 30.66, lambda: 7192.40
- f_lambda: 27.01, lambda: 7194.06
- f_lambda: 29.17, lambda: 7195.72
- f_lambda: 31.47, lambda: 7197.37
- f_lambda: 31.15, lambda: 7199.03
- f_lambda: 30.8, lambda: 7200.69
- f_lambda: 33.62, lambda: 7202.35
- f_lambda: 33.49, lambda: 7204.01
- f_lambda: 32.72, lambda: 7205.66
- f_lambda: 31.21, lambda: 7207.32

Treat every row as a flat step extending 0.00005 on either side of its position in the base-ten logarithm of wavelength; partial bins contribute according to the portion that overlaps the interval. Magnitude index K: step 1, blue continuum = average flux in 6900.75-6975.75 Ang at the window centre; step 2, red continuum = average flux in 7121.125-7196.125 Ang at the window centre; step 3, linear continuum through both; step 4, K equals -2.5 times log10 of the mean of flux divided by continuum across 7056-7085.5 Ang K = -0.03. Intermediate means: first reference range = 31.3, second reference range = 29.6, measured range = 31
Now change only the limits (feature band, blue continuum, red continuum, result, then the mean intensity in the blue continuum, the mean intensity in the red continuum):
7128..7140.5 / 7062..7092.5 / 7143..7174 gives 0.069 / 31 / 30.1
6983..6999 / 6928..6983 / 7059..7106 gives 0.066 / 31.6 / 31.1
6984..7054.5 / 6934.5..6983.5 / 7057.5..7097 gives 0.058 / 31.6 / 31.1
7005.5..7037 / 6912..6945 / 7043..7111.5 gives 0.077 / 31.3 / 31.3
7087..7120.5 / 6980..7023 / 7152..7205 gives -0.065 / 29.8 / 29.9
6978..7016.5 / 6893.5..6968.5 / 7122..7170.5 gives 0.025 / 31.1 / 29.7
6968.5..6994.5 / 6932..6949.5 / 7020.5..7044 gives -0.062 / 30.3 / 29.9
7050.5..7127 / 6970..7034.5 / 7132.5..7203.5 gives -0.044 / 30.3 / 29.8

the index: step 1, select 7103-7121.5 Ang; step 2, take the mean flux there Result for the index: 32.3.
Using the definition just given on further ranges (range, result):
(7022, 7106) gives 30.8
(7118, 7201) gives 29.7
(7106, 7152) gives 30.6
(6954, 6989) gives 32.2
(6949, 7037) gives 30.6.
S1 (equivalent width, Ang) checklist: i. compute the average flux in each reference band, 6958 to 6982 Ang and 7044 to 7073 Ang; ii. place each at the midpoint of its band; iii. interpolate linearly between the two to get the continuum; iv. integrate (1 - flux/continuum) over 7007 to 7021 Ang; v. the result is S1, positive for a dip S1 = 1.4 Ang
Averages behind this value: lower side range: 32.3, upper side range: 31.4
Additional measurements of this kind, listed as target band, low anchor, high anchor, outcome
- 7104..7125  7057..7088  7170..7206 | -0.76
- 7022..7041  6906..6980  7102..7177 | 0.79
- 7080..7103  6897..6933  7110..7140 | -0.61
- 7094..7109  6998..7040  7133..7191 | -1.10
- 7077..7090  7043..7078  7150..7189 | 0.05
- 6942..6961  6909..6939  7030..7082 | 0.36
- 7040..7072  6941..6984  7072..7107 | -0.35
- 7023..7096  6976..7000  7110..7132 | 0.03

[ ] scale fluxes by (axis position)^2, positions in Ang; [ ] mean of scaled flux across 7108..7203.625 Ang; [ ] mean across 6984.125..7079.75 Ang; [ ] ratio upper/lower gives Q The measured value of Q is 1.0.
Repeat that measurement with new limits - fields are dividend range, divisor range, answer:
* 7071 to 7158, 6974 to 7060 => 1.04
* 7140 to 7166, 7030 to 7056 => 1.03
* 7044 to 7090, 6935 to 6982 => 1.01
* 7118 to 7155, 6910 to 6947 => 1.02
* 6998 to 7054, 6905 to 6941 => 0.98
